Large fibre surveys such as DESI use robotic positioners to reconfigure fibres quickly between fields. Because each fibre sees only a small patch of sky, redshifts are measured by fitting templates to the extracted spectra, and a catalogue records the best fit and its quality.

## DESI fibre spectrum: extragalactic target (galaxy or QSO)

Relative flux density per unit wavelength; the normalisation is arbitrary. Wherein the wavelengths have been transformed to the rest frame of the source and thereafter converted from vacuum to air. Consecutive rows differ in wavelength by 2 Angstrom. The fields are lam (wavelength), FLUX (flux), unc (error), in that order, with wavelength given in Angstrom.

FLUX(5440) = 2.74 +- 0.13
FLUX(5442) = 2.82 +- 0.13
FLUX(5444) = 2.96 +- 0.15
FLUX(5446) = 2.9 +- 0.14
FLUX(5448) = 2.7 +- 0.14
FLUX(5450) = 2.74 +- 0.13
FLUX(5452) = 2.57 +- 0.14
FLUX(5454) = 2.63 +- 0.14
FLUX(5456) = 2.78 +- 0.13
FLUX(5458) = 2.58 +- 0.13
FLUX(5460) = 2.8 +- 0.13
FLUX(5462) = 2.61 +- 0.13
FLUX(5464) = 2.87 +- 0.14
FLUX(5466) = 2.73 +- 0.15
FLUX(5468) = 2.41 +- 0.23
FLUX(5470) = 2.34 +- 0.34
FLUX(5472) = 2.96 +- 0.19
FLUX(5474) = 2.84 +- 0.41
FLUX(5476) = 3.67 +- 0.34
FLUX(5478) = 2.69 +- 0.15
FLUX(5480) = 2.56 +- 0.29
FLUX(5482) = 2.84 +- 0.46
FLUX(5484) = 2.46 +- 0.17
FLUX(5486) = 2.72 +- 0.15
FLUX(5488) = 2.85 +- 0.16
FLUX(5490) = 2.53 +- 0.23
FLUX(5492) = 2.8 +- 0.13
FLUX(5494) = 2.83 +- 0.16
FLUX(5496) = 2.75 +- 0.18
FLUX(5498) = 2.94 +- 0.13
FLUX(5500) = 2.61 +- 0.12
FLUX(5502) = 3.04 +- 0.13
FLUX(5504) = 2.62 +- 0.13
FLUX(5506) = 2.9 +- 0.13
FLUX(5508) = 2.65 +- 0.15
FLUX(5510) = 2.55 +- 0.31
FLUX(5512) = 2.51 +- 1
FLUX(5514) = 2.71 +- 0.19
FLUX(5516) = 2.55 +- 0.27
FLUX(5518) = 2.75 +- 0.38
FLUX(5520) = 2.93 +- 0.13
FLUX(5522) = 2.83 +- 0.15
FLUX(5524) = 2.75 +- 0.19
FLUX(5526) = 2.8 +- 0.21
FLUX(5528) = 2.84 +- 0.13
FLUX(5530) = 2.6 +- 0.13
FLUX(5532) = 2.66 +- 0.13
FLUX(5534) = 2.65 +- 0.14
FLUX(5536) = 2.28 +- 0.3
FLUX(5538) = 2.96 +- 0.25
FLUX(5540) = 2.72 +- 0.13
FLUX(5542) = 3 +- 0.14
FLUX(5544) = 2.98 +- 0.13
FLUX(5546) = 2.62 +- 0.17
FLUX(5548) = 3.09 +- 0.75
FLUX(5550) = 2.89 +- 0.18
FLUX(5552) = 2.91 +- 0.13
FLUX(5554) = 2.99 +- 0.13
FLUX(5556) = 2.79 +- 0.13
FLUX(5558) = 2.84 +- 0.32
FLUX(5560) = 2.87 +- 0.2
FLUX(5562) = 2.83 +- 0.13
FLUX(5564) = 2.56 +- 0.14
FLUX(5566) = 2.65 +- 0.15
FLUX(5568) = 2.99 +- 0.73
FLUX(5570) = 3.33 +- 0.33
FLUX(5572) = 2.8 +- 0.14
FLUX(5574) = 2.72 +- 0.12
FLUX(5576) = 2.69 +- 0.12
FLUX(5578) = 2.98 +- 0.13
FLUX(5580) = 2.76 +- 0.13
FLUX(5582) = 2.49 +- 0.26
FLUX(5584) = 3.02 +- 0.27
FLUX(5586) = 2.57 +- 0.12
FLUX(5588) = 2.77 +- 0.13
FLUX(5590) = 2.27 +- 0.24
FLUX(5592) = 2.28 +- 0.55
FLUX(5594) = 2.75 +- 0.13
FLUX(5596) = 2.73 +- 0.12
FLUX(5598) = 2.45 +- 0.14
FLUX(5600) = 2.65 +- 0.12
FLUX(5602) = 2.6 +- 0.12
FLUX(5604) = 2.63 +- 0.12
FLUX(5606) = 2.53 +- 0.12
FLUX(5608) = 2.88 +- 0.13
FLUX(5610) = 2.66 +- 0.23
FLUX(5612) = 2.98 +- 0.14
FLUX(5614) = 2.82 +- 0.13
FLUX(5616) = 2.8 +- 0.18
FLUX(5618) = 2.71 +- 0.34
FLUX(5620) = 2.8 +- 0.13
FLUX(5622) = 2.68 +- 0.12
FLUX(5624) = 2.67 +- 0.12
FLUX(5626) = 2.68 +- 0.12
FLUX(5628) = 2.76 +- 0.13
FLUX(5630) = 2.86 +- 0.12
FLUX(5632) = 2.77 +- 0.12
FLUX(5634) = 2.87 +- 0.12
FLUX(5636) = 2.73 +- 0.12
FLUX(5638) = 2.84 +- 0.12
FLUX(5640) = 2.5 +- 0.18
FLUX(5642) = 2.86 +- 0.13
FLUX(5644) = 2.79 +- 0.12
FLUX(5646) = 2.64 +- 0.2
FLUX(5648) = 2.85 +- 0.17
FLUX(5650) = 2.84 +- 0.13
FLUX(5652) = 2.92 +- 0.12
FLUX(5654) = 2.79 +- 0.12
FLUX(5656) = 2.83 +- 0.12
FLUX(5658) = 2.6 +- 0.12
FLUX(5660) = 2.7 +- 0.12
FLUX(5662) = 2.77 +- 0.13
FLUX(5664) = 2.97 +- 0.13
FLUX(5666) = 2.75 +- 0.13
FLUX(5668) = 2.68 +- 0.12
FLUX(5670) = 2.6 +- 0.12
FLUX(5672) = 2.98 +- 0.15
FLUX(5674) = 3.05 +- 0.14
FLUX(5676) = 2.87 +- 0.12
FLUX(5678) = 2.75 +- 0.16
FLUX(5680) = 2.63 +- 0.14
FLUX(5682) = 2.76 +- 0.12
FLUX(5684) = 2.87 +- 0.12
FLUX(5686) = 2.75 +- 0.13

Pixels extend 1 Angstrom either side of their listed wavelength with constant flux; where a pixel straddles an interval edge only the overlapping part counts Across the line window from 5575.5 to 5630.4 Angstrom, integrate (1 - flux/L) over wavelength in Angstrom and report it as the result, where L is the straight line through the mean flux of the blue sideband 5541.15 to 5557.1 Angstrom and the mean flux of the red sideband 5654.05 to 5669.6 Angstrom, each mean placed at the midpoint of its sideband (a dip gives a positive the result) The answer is 2.7 Angstrom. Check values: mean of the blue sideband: 2.91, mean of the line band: 2.69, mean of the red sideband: 2.75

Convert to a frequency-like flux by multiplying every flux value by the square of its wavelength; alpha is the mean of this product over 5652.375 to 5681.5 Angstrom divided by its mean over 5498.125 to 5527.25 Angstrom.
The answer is 1.08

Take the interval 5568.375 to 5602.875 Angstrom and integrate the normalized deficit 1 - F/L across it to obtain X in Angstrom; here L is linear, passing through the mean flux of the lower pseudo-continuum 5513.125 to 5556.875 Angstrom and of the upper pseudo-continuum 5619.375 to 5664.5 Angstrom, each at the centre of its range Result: 0.9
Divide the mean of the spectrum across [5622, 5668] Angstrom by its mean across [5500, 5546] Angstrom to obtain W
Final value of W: 1.0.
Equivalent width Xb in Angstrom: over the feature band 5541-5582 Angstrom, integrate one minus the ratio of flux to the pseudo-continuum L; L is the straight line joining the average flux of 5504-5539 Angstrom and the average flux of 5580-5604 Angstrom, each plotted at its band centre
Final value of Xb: -3.2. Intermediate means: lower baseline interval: 2.7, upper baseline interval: 2.61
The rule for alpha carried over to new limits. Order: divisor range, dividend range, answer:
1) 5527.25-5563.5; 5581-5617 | 0.97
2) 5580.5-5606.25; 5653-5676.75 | 1.10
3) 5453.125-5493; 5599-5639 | 1.06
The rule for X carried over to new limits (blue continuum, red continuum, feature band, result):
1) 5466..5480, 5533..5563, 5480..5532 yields 1.5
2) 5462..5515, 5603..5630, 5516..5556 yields -0.8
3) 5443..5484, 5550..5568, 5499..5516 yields 0.6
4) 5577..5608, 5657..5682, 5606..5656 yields -1.2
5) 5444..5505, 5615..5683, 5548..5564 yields -0.6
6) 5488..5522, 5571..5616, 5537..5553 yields -1.1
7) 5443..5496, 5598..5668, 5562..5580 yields -0.6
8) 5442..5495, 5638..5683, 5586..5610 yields 1.5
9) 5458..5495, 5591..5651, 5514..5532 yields -0.1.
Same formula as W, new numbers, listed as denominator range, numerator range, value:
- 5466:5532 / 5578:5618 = 0.97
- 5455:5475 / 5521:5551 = 1.03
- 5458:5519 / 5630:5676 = 1.02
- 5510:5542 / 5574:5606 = 0.98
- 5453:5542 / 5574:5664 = 1.00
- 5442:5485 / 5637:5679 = 1.02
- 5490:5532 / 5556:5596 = 1.00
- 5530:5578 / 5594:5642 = 0.97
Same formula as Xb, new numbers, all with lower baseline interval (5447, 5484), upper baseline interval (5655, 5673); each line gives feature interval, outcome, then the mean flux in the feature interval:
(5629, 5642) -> 0.0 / 2.77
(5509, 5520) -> 0.4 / 2.64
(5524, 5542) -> 0.2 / 2.71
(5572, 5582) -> 0.0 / 2.76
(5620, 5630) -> 0.1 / 2.72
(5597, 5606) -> 0.6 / 2.58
